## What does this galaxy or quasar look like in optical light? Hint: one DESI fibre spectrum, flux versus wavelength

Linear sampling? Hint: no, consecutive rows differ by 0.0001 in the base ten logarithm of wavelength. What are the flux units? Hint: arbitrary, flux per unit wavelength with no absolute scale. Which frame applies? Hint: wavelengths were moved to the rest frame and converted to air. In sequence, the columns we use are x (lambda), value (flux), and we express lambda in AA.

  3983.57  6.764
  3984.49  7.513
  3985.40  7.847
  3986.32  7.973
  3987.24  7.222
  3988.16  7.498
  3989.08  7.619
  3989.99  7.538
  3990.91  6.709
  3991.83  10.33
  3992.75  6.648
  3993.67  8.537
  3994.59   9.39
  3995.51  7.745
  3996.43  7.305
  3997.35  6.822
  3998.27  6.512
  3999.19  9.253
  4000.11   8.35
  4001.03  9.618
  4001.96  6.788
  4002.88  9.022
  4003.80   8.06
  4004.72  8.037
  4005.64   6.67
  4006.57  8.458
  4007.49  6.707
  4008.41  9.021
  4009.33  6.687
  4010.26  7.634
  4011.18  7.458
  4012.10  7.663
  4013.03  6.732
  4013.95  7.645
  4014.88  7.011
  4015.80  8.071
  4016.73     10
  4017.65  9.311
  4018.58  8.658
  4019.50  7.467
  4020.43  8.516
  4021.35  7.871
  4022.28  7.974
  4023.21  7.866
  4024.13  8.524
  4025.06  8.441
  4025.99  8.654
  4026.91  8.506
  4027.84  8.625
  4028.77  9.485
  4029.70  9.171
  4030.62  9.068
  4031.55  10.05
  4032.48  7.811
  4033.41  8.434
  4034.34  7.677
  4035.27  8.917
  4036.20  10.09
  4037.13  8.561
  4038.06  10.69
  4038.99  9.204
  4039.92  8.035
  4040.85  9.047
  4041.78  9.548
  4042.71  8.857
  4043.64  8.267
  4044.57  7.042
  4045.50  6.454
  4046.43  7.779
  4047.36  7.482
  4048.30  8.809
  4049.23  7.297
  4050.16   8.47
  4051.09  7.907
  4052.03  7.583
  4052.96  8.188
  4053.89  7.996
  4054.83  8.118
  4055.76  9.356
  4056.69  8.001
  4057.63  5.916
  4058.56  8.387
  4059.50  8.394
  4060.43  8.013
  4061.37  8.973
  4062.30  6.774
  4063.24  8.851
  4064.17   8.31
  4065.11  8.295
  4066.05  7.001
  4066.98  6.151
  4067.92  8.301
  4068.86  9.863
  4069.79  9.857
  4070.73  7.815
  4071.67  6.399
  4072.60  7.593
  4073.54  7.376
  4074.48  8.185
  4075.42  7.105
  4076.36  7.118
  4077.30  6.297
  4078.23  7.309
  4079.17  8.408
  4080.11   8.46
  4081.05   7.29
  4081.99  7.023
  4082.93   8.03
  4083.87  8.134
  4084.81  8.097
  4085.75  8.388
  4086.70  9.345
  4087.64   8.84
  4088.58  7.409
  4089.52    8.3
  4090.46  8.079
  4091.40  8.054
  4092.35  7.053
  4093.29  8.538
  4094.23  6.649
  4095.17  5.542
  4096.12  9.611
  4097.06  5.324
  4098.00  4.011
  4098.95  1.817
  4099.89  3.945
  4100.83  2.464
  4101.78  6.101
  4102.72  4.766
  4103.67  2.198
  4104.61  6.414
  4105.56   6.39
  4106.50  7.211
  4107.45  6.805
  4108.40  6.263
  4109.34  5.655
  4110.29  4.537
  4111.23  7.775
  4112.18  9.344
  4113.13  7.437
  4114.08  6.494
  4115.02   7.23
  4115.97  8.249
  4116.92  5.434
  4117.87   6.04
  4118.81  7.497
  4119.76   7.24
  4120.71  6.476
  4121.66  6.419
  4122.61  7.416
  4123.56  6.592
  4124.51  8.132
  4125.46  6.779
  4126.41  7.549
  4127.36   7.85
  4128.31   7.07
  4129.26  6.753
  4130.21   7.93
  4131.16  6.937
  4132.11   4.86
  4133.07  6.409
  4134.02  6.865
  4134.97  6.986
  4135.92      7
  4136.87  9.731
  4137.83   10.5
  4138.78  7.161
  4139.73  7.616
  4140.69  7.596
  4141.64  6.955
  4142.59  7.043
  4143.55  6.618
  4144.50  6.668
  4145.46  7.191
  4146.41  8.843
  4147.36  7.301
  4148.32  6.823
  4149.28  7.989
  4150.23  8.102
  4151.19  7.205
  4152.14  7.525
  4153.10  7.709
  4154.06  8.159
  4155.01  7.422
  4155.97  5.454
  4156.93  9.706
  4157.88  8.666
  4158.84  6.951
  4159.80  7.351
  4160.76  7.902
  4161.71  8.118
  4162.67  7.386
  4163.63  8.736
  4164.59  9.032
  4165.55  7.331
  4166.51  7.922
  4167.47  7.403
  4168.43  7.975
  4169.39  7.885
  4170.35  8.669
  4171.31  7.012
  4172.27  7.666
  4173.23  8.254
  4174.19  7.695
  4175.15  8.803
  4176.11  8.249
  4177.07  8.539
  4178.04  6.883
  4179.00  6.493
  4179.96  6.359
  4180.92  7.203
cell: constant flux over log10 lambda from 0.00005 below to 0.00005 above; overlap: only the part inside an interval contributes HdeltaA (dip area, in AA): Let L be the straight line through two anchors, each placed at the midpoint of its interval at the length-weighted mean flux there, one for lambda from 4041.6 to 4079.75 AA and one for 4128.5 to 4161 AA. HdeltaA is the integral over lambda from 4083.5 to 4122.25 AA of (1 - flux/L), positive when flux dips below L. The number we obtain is 5.3 AA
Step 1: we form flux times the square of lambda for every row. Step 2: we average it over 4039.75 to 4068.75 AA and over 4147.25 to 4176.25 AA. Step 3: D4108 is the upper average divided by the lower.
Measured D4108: 1.03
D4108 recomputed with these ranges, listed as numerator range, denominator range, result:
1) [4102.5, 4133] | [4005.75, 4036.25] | 0.85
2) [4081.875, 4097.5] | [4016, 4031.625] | 0.93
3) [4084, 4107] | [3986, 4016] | 0.87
